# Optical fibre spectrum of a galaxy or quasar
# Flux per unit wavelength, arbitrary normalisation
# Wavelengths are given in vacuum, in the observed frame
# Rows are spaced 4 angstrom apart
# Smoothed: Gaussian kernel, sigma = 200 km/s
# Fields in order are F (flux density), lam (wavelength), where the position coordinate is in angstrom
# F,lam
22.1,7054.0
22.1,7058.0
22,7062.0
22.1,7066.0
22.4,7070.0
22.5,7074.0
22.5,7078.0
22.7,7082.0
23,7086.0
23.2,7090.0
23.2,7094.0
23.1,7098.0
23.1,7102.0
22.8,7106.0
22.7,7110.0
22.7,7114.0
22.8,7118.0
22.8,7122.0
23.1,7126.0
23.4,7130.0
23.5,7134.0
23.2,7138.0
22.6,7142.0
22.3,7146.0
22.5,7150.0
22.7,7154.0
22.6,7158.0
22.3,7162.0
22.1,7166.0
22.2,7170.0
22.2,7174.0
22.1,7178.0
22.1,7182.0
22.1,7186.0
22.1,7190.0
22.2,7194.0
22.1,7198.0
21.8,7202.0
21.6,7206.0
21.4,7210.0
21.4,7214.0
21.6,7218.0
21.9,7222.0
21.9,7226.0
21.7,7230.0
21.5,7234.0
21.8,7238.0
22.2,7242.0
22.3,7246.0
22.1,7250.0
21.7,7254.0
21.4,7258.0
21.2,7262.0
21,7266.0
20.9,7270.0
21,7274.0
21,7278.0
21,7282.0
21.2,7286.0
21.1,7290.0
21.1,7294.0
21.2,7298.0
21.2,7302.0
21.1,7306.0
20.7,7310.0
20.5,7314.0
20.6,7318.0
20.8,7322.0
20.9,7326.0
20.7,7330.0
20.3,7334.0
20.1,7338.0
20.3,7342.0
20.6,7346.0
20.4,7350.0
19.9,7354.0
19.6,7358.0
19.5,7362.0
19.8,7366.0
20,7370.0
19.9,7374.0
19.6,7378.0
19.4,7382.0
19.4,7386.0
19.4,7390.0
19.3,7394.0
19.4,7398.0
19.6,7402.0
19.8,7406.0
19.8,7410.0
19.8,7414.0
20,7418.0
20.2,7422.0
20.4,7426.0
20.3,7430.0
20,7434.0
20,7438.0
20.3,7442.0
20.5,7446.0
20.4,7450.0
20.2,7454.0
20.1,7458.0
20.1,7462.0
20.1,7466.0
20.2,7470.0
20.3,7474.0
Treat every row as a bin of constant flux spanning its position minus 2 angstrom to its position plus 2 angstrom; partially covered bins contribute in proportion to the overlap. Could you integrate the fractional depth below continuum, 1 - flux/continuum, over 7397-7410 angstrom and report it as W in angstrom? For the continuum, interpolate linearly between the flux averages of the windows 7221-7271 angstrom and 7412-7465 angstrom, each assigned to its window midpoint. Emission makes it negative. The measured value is 0.5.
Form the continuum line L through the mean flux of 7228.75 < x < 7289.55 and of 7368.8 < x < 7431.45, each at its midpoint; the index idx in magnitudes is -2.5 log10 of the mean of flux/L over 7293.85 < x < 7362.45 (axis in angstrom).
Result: 0.00 mag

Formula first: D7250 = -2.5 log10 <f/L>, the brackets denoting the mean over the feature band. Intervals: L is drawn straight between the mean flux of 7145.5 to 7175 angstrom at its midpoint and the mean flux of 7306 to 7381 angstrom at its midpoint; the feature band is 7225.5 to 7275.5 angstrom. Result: -0.01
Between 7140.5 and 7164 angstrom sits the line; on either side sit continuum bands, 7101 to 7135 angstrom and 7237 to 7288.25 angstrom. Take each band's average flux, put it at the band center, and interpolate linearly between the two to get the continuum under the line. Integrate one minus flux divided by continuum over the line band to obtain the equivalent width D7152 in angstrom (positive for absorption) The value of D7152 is 0.1 angstrom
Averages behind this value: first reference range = 23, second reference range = 21.4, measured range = 22.5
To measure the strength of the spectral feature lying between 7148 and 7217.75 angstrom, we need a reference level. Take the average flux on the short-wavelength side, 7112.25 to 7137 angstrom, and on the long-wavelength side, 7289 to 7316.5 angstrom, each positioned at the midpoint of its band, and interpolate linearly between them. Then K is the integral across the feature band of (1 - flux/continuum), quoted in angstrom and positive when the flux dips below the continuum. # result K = 0.9 angstrom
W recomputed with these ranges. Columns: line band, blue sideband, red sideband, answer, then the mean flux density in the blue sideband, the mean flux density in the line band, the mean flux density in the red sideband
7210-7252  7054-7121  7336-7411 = -1.2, 22.7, 21.8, 19.8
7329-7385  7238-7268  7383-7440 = 1.3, 21.7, 20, 19.8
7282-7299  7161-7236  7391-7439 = -0.1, 21.9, 21.1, 19.9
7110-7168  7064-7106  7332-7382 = -1.4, 22.8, 22.8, 20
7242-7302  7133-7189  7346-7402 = -0.9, 22.4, 21.3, 19.7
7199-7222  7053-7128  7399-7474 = 0.2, 22.7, 21.6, 20.1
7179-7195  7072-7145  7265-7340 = 0.0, 22.9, 22.1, 20.9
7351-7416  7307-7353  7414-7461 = 2.3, 20.5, 19.6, 20.2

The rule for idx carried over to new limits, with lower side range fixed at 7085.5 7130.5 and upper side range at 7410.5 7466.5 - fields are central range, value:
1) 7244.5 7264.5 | 0.001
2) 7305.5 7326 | 0.025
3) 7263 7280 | 0.031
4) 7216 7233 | 0.011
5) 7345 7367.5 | 0.049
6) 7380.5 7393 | 0.066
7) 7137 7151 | 0.002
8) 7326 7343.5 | 0.033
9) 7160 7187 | 0.013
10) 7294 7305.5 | 0.009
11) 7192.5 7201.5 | 0.006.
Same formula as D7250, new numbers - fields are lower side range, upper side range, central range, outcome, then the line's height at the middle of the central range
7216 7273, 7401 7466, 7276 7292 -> 0.013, 21.3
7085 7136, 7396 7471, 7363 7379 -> 0.044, 20.6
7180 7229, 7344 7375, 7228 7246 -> -0.020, 21.5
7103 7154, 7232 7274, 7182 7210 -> 0.011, 22.2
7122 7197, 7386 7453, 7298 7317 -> 0.008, 21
